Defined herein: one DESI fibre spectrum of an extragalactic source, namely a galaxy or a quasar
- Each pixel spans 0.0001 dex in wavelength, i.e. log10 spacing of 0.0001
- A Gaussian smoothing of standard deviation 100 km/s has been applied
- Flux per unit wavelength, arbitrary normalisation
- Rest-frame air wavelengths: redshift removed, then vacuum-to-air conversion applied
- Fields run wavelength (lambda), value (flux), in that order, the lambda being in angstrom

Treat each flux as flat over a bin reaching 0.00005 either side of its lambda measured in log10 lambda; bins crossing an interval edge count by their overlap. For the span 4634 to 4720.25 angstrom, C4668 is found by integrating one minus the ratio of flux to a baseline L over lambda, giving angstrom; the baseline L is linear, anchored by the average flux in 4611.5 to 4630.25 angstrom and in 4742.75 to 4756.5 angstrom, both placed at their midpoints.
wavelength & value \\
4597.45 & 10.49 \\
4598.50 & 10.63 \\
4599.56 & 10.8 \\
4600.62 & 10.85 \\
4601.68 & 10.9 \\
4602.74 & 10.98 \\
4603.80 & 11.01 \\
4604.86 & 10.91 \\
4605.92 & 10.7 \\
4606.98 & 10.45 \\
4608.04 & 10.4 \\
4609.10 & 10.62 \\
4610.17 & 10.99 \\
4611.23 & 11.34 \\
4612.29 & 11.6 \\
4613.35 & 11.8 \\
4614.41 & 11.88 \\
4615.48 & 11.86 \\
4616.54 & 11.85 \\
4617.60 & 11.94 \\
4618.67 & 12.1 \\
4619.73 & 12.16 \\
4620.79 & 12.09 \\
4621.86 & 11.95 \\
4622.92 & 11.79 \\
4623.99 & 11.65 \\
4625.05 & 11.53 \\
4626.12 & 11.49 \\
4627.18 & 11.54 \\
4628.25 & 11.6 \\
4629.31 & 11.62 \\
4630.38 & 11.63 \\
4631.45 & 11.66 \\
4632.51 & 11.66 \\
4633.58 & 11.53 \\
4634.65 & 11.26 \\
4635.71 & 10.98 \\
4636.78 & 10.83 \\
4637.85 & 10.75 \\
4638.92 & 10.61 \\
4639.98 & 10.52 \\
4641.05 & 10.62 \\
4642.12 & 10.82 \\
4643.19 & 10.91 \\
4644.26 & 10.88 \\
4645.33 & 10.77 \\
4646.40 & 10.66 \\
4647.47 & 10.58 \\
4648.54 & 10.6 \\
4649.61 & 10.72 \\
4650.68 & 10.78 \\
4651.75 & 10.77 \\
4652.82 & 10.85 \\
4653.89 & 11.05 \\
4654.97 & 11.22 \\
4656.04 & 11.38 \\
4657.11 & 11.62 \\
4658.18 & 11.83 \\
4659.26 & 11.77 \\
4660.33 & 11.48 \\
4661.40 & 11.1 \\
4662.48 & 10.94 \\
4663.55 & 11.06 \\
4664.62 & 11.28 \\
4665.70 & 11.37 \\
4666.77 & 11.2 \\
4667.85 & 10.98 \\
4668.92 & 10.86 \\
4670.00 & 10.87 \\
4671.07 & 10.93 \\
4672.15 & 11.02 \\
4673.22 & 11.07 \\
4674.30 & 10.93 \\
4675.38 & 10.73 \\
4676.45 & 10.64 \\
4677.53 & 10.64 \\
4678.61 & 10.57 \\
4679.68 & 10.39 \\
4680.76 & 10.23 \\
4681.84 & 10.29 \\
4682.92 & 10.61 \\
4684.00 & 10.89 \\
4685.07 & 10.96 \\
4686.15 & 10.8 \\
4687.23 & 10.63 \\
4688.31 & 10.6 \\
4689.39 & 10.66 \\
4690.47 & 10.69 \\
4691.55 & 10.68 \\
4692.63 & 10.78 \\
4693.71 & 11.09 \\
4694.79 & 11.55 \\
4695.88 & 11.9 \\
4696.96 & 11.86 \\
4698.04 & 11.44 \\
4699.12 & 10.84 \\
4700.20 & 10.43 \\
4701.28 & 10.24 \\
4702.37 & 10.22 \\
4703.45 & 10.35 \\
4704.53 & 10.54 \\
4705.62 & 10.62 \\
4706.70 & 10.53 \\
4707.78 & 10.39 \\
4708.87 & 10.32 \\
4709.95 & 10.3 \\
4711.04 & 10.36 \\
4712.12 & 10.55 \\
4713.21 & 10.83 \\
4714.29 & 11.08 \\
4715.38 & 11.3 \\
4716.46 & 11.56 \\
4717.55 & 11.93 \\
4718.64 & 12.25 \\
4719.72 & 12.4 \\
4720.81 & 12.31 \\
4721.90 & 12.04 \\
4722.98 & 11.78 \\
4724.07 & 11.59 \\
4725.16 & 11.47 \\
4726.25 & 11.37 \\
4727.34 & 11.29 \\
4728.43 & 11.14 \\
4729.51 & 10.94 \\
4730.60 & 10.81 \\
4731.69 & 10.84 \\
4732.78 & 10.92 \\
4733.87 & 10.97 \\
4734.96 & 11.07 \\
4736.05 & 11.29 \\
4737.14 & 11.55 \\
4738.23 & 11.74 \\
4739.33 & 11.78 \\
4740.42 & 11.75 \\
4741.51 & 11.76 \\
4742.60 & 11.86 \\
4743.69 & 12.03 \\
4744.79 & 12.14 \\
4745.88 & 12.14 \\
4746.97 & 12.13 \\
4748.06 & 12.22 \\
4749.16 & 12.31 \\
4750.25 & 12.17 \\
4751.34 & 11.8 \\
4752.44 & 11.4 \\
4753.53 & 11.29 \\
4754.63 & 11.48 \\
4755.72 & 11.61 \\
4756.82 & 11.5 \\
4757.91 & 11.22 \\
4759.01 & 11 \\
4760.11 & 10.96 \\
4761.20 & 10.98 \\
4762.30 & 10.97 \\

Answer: 6.6 angstrom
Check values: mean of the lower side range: 11.8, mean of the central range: 10.9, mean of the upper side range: 11.9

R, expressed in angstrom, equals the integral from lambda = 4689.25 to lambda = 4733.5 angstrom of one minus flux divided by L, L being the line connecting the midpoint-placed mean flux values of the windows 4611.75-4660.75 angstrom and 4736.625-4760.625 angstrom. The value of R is 1.9 angstrom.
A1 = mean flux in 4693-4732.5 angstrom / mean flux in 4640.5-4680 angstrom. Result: 1.0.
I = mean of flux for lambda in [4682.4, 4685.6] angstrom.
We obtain 10.8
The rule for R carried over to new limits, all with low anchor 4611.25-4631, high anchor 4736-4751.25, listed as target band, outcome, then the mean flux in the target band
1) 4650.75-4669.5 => 0.97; 11.2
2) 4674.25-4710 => 3.46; 10.7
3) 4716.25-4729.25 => 0.18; 11.7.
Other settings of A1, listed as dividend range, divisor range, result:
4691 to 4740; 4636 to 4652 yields 1.04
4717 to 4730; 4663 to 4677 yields 1.06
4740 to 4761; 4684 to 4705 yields 1.08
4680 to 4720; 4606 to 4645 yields 0.96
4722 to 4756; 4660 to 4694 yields 1.07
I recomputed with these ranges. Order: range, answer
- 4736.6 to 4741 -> 11.7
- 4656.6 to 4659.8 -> 11.7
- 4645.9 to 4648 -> 10.6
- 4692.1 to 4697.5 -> 11.4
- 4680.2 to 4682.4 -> 10.2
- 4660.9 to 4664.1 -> 11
